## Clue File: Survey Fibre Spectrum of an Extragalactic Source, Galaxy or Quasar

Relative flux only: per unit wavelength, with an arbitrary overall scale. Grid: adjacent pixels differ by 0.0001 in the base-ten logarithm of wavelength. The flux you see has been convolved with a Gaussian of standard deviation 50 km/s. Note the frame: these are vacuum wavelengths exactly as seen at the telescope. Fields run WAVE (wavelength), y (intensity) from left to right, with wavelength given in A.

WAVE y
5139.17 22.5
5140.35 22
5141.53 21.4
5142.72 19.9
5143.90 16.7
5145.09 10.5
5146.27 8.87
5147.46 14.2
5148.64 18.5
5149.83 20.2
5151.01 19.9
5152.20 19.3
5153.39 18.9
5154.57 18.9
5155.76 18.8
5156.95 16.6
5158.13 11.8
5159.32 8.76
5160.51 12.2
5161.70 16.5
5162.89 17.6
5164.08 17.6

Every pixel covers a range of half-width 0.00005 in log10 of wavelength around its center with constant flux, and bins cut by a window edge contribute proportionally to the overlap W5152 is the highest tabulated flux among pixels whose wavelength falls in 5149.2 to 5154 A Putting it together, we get 20.2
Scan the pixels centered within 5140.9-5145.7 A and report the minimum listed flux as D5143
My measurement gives 10.5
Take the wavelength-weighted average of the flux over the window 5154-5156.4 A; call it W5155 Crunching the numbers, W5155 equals 18.8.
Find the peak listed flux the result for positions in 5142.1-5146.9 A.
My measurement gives 19.9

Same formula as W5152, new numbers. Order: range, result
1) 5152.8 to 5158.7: 18.9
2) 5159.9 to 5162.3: 16.5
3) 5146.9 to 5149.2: 18.5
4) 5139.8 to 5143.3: 22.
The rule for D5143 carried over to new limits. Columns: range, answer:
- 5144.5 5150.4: 8.87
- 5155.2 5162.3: 8.76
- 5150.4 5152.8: 19.3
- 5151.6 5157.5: 16.6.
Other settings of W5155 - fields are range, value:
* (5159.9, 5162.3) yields 14.3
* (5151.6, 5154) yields 19.1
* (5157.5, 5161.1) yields 11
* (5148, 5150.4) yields 19.2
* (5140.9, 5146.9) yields 15.5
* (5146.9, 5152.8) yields 18.4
